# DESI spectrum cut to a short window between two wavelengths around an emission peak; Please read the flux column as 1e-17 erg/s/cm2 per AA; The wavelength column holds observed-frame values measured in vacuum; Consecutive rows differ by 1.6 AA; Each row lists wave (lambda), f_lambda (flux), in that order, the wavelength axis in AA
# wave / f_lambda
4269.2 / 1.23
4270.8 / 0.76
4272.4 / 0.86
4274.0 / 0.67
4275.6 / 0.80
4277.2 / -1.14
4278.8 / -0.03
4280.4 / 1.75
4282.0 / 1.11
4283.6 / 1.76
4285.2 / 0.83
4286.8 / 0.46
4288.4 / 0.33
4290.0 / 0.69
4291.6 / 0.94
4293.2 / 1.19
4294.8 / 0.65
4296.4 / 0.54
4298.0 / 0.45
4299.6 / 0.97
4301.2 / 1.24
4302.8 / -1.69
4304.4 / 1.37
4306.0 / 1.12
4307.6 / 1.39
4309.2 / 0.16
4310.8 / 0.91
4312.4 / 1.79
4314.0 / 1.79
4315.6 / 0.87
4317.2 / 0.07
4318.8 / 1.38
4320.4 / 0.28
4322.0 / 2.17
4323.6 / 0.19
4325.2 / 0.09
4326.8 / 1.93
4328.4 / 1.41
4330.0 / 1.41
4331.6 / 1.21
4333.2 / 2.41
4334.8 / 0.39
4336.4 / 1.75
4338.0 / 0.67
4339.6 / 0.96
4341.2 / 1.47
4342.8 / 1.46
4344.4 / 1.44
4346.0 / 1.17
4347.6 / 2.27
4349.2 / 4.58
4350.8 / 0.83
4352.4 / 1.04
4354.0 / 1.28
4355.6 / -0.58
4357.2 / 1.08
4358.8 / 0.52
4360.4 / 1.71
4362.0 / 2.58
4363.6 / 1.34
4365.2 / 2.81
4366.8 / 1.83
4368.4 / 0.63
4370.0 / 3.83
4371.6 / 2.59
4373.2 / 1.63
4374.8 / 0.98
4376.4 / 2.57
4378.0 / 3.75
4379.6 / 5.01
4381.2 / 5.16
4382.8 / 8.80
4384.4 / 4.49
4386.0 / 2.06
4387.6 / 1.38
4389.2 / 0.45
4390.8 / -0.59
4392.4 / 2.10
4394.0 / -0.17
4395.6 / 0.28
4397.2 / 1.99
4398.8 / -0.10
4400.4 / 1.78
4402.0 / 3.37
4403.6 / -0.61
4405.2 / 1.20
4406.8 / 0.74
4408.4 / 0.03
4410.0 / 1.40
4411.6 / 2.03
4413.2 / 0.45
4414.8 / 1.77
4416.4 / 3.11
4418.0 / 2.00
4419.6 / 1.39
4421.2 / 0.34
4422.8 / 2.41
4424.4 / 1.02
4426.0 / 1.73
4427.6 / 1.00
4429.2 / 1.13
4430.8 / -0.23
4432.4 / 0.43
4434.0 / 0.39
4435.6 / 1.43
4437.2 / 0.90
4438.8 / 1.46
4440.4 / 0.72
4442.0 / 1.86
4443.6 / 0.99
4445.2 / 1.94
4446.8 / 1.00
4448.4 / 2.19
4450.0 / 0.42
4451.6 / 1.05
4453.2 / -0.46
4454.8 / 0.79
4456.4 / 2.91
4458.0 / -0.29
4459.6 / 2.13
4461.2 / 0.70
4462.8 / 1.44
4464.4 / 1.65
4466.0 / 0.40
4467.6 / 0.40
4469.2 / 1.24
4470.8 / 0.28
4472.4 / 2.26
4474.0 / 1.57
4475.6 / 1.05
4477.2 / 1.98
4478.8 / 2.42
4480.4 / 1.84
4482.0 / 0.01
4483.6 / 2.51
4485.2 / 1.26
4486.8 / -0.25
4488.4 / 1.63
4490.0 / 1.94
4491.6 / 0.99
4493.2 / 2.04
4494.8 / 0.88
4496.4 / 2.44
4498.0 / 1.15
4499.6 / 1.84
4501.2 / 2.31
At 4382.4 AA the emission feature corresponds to [O II] 3727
